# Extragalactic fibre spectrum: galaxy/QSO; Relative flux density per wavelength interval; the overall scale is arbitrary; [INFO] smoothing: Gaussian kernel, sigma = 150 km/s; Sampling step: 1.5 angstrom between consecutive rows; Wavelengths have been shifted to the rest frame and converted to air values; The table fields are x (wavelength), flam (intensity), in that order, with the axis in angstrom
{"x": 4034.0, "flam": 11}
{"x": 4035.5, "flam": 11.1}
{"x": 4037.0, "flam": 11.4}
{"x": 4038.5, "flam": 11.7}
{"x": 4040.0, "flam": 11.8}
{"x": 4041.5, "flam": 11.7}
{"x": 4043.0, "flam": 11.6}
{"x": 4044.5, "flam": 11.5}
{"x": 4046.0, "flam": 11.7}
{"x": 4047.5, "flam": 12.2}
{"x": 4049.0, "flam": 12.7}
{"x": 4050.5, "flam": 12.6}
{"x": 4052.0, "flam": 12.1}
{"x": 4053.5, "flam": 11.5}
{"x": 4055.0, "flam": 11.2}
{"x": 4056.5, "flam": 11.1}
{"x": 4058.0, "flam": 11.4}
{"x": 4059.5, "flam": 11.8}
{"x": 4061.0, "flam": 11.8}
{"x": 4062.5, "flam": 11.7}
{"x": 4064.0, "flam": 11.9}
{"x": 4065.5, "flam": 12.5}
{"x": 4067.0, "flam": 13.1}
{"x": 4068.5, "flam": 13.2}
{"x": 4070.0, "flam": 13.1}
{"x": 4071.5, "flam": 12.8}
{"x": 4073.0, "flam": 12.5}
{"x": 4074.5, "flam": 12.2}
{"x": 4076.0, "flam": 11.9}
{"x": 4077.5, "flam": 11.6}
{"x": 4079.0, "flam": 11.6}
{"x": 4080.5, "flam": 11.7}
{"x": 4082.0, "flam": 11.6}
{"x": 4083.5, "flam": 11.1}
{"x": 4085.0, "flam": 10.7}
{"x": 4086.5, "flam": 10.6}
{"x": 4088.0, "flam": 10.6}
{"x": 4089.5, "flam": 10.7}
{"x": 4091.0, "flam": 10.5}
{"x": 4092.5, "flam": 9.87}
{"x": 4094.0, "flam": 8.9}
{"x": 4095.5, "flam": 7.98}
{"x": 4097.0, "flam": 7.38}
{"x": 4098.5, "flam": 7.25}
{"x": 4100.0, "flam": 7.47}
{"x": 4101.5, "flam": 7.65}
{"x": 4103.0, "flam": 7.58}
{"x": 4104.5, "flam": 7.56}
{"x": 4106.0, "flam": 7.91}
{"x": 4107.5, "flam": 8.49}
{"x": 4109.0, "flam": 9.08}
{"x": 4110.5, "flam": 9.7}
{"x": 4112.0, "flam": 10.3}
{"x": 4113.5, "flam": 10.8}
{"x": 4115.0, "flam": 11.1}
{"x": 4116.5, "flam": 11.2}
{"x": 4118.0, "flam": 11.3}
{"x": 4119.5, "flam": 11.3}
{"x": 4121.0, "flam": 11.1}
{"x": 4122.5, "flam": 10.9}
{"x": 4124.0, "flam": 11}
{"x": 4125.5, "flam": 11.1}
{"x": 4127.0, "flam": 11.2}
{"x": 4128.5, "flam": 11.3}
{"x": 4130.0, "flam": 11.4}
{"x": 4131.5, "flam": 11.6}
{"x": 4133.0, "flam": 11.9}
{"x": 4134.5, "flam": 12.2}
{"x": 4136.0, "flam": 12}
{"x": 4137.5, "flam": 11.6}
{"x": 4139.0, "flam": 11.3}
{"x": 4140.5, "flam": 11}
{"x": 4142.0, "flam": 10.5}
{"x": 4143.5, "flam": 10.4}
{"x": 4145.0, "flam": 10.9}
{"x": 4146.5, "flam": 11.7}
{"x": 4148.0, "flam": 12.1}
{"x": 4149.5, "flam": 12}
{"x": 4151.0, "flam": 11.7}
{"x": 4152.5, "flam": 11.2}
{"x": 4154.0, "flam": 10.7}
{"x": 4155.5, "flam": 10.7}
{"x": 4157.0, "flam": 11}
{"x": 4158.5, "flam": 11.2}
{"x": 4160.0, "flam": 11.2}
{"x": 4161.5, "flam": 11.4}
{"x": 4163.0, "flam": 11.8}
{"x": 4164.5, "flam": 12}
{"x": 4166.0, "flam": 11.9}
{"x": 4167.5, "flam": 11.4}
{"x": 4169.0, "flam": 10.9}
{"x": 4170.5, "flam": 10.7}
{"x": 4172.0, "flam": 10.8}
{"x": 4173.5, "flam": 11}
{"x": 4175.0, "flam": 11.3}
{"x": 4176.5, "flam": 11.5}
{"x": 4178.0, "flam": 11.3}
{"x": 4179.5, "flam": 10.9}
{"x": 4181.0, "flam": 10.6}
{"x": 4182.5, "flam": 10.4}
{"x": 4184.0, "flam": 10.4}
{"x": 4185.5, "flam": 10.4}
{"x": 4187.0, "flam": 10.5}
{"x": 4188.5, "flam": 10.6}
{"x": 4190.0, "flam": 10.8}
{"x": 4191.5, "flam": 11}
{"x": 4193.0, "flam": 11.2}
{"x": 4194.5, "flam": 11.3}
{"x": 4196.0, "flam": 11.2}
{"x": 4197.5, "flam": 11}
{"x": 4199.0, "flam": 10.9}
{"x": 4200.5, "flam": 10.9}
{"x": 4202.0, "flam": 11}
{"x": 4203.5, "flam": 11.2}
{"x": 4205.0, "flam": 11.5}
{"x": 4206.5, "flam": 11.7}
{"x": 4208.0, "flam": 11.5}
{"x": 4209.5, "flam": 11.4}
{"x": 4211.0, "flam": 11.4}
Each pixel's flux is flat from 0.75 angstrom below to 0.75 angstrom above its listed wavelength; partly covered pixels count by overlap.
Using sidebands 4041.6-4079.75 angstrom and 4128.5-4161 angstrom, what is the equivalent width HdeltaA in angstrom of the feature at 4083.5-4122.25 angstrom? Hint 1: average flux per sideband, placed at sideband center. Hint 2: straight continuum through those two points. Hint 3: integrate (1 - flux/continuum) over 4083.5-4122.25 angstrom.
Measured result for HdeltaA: 7.2 angstrom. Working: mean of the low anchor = 12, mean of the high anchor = 11.3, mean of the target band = 9.53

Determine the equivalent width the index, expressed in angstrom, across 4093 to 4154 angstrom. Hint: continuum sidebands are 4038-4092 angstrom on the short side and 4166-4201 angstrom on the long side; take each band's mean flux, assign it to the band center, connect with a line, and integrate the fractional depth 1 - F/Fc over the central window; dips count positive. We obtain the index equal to 5.4 angstrom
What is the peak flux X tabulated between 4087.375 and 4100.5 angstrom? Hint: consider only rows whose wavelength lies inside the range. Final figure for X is 10.7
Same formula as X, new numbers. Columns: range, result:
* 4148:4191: 12.1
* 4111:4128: 11.3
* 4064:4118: 13.2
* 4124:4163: 12.2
